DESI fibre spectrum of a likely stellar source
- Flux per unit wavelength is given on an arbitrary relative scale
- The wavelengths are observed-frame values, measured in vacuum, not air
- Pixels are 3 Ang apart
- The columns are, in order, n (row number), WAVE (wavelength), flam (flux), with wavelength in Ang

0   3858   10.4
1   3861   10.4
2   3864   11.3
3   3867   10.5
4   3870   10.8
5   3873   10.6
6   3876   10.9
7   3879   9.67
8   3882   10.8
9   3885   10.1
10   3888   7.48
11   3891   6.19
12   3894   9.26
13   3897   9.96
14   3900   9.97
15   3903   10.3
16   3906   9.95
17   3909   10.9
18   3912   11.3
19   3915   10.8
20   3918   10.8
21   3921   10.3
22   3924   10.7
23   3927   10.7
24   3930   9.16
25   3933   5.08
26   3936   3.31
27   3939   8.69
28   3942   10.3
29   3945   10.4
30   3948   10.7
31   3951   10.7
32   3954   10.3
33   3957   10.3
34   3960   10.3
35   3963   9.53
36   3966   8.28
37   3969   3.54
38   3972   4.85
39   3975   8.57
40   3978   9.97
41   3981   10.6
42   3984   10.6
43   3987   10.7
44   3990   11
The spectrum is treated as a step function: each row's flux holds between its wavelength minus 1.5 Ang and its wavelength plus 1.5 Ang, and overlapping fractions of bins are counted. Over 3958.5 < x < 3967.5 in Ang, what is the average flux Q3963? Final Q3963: 9.37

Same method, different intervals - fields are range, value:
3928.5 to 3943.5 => 7.31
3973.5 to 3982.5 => 9.71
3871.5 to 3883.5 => 10.5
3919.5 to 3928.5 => 10.6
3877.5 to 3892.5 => 8.85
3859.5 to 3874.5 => 10.7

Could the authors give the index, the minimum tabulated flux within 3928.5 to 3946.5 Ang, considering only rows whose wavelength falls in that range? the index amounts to 3.31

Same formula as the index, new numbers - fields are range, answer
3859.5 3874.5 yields 10.4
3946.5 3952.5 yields 10.7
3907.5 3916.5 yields 10.8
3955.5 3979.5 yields 3.54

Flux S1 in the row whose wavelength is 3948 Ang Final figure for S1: 10.7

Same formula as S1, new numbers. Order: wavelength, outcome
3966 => 8.28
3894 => 9.26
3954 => 10.3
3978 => 9.97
